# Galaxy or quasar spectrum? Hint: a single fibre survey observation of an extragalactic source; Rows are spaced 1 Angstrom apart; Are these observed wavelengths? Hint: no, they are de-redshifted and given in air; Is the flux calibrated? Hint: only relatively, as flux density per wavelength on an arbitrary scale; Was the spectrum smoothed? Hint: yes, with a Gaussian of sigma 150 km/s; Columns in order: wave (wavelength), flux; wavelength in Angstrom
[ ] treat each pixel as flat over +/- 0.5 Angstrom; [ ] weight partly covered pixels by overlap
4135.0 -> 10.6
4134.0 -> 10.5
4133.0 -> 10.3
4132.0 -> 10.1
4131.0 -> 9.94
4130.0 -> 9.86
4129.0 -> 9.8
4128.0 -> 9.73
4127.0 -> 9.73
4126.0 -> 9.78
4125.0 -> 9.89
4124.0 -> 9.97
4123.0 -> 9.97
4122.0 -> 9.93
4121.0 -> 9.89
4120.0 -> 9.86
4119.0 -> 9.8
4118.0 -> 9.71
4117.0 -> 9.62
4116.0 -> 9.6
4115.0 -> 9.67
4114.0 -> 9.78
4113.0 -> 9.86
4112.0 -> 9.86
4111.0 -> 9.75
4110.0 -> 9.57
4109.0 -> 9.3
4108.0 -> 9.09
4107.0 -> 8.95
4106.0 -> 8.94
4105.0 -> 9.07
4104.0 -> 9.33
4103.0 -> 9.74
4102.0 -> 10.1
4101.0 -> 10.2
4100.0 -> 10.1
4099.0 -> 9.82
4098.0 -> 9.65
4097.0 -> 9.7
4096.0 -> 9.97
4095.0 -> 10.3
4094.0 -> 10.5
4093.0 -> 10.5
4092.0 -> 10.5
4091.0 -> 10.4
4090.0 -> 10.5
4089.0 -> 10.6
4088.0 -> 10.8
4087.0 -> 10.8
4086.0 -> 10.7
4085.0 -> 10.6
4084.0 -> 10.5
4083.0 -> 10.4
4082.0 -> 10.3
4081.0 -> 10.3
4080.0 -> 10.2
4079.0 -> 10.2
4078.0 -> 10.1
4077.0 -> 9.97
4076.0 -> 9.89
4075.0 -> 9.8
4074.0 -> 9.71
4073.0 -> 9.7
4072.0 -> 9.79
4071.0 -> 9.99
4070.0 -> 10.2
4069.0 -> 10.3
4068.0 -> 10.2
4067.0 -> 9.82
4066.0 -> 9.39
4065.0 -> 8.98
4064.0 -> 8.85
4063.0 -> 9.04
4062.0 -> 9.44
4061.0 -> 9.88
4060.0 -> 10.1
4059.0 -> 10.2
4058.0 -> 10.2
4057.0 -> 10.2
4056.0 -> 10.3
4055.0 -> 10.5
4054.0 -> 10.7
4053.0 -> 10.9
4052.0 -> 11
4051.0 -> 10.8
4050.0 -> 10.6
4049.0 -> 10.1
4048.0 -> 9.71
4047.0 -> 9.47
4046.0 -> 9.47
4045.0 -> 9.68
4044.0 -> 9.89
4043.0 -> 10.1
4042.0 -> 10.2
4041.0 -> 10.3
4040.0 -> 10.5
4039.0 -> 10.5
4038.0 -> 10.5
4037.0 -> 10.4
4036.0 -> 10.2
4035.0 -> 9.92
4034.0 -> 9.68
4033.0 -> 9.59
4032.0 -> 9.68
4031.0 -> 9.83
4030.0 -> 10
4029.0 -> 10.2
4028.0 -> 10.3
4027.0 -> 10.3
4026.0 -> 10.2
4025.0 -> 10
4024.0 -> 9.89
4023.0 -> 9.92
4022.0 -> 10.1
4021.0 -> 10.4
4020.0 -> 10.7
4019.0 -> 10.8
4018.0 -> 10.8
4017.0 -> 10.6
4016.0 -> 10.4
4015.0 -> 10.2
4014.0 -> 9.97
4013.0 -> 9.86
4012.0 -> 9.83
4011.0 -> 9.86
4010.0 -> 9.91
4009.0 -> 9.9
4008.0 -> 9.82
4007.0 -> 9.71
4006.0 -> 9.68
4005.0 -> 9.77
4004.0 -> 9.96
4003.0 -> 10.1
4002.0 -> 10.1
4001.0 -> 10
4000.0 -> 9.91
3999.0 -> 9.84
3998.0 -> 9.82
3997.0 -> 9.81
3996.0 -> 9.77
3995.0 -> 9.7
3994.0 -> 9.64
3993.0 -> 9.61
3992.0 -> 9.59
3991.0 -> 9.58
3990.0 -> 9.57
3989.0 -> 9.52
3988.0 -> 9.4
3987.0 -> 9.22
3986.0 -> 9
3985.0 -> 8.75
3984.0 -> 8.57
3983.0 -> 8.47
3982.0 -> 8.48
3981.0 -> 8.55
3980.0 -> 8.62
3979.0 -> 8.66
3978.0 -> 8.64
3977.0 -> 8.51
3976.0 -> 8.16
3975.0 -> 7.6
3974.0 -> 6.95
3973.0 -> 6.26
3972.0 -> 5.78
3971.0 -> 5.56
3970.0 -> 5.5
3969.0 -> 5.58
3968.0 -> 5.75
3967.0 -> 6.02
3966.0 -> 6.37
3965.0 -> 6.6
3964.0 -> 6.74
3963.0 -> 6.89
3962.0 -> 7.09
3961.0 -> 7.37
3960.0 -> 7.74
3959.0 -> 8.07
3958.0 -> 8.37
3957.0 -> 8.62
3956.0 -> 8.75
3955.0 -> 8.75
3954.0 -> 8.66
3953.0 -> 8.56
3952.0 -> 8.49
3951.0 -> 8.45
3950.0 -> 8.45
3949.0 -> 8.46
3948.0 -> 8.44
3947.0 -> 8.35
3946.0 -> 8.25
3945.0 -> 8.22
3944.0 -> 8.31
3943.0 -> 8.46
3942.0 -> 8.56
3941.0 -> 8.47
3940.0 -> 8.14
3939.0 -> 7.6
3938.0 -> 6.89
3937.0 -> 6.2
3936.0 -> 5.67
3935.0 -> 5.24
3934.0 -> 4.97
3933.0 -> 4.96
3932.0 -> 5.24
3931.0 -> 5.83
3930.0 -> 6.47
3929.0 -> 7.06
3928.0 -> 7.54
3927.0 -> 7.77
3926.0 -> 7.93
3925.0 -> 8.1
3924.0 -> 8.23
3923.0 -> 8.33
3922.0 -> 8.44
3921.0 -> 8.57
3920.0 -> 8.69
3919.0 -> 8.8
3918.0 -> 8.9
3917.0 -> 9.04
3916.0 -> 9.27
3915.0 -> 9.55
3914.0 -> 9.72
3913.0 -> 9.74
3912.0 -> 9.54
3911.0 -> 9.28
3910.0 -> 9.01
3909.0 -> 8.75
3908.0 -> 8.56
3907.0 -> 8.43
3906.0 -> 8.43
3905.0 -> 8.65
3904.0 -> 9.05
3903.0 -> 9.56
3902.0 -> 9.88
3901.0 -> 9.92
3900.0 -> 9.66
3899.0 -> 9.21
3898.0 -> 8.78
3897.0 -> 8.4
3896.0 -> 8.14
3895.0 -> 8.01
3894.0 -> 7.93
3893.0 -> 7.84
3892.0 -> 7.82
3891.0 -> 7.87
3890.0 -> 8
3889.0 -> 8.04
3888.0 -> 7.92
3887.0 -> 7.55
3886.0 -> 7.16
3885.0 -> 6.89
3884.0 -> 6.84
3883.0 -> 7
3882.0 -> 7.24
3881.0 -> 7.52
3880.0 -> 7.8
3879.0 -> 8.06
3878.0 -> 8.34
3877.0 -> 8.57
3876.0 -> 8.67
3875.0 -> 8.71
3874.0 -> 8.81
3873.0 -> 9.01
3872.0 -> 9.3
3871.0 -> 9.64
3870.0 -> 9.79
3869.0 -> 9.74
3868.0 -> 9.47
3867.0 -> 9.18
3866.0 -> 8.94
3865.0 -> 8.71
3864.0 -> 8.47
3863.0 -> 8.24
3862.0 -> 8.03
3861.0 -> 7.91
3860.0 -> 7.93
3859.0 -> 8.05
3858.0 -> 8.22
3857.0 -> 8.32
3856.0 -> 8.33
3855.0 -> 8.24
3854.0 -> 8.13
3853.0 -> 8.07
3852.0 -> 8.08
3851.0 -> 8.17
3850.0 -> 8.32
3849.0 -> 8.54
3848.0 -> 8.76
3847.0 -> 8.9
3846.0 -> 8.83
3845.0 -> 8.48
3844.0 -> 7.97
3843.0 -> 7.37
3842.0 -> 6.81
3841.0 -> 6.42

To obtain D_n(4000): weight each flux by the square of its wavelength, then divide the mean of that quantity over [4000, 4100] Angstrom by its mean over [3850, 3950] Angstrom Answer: 1.3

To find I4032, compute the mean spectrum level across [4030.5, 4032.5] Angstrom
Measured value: 9.75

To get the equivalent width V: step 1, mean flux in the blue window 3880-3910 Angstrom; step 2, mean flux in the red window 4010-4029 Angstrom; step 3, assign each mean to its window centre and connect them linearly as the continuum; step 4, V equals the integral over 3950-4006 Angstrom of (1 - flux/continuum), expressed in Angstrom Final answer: 7.06 Angstrom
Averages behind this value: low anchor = 8.25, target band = 8.37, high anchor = 10.2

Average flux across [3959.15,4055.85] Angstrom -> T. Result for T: 9.28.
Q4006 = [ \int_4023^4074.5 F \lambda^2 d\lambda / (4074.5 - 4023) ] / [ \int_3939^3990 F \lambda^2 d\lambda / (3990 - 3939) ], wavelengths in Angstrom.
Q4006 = 1.3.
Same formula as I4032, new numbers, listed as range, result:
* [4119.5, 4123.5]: 9.91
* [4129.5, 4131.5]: 9.9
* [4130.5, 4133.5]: 10.1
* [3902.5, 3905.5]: 9.09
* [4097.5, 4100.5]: 9.86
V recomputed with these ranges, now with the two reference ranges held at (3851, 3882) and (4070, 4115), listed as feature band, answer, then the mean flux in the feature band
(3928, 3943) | 3.93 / 6.62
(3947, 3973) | 4.91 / 7.4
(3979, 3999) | 0.16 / 9.25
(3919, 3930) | 1.07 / 8.03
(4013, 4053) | -2.40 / 10.2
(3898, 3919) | -0.95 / 9.19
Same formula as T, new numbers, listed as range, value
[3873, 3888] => 7.84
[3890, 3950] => 8.16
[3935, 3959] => 8.07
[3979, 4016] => 9.56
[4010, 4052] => 10.1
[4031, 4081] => 10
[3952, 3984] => 7.51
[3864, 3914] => 8.57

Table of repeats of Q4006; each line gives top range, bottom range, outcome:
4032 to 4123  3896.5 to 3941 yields 1.33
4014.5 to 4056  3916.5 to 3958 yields 1.38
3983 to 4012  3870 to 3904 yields 1.22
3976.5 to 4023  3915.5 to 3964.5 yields 1.28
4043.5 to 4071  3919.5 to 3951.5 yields 1.41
